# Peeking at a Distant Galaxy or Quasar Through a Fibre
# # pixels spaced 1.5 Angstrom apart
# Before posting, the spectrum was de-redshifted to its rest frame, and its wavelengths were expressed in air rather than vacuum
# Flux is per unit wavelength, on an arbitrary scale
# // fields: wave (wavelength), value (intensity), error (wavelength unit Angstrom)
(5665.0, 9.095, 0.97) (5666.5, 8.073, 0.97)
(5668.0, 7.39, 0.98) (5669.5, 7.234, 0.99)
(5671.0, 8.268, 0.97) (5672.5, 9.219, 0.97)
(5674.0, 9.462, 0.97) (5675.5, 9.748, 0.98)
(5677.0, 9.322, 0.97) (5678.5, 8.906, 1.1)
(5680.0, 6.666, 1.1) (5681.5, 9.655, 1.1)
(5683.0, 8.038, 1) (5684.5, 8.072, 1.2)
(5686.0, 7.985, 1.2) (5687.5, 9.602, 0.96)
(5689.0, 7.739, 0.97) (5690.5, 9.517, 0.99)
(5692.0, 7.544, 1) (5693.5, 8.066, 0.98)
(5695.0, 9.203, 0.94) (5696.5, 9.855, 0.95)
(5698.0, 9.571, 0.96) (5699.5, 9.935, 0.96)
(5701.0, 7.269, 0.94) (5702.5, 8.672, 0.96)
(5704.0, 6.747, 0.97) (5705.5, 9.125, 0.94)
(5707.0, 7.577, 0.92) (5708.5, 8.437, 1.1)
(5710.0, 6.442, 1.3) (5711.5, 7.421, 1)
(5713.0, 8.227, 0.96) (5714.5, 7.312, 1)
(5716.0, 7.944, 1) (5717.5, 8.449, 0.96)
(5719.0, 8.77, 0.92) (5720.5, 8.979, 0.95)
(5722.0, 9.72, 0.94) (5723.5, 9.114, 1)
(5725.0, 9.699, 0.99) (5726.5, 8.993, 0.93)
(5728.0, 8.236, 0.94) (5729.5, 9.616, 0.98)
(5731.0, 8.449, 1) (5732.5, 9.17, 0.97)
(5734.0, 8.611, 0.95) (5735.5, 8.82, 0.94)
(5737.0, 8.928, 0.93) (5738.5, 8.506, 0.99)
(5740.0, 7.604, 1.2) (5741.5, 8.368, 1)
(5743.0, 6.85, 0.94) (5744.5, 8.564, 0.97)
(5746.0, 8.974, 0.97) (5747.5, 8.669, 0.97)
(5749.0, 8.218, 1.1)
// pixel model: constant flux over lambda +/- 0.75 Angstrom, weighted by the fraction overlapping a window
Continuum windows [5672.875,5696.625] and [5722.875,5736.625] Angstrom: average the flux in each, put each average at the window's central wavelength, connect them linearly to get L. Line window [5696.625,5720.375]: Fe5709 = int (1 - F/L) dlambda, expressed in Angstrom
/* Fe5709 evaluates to 1.7 Angstrom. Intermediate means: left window 8.69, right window 8.97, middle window 8.19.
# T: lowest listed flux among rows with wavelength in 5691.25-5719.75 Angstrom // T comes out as 6.442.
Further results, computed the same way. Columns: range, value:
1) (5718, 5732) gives 8.236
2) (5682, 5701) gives 7.269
